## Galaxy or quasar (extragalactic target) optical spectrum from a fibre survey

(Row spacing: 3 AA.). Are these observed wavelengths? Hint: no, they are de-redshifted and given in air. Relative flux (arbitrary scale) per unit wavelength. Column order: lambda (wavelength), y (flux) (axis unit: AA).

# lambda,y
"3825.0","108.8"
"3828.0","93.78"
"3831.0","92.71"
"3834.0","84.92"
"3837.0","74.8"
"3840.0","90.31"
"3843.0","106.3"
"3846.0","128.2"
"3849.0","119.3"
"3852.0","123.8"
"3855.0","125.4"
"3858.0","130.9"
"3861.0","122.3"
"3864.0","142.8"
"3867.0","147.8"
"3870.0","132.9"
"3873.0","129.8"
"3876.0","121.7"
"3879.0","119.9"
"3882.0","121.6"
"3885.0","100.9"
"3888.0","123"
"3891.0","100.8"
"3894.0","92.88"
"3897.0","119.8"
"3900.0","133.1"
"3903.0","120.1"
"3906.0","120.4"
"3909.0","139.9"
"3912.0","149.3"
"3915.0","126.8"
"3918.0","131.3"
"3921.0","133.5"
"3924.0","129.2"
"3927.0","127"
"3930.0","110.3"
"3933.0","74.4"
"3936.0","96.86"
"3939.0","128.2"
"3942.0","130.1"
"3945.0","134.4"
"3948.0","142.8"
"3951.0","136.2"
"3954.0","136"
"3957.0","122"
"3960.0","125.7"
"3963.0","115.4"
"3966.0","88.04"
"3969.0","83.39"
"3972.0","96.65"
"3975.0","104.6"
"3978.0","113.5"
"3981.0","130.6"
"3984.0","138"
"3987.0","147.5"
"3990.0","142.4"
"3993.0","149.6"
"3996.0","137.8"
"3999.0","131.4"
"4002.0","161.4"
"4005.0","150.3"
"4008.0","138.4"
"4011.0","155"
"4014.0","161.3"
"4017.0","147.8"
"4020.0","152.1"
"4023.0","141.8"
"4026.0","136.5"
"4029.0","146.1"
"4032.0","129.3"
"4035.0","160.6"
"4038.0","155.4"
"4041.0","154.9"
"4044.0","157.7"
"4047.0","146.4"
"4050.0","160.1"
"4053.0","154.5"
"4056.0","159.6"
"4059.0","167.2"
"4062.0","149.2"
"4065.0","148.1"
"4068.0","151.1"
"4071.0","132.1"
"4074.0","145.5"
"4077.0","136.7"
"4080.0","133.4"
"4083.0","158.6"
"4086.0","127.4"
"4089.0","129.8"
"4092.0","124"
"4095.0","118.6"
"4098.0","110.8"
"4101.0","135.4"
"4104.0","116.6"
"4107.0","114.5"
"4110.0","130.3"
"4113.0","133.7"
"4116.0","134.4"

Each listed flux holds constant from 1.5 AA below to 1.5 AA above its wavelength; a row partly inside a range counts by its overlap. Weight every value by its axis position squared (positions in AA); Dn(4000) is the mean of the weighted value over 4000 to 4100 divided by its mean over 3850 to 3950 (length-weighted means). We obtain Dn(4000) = 1.27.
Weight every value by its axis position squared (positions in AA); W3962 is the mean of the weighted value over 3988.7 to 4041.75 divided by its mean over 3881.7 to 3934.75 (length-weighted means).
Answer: 1.30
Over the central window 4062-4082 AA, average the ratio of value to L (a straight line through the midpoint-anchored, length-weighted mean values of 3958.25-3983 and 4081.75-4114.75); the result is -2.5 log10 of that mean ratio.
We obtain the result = -0.16 mag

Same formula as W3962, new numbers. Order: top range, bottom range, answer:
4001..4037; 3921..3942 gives 1.36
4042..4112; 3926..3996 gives 1.22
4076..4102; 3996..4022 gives 0.91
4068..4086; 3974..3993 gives 1.12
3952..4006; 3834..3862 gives 1.21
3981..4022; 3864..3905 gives 1.28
